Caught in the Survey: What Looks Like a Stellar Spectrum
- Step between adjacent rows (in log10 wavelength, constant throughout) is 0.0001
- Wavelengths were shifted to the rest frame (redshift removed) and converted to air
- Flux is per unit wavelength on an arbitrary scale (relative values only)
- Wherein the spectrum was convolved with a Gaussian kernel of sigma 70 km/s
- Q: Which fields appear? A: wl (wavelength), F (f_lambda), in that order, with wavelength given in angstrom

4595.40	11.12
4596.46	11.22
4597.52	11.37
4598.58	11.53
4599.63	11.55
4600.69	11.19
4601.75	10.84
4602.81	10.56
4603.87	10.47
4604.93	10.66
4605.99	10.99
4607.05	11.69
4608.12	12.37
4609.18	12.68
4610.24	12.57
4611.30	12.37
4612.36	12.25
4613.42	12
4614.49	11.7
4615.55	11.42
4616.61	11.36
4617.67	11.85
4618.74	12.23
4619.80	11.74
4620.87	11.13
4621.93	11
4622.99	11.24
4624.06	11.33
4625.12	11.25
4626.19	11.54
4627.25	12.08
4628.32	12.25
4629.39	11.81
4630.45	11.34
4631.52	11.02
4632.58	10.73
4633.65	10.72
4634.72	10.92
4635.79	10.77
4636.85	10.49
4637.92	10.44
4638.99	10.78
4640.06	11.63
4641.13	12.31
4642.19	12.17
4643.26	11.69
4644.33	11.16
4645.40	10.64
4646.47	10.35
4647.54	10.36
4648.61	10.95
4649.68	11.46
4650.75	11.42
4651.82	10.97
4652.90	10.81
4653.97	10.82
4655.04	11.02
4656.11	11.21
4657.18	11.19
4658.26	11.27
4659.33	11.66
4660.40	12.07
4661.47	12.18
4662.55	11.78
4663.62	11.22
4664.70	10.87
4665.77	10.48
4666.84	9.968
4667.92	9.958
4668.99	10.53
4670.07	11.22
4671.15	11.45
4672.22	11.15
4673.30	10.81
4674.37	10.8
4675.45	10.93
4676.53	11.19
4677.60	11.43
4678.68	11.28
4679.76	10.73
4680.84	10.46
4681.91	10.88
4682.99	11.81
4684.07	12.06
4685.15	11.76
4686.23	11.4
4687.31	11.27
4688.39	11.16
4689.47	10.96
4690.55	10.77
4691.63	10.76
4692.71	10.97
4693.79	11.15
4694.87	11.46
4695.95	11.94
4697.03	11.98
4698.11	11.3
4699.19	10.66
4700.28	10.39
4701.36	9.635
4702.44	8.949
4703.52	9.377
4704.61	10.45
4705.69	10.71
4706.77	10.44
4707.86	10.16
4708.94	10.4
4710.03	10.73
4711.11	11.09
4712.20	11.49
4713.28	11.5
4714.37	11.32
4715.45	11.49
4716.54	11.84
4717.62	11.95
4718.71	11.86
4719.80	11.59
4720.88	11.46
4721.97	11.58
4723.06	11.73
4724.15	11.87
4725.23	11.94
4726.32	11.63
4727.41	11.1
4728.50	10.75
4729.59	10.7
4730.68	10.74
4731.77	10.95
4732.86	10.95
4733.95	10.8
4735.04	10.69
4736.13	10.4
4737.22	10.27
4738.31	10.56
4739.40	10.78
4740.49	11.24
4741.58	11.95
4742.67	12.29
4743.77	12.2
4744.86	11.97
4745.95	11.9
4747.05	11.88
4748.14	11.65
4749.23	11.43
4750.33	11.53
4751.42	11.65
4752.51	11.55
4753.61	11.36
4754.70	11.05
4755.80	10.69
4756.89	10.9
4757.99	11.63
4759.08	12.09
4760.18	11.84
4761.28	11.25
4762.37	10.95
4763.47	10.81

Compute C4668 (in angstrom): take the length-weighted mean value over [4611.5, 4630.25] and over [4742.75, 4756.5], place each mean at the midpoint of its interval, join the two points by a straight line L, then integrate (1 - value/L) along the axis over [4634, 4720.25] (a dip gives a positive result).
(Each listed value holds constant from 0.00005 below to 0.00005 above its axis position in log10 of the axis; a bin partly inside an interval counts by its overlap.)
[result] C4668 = 4.3 angstrom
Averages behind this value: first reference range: 11.7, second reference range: 11.6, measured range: 11.1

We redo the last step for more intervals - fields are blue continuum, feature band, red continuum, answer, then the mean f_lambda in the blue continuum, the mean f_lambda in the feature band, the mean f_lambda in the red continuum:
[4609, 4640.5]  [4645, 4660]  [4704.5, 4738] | 0.5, 11.5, 11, 11.1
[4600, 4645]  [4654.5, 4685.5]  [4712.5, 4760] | 0.7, 11.4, 11.1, 11.4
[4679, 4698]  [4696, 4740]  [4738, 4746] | 1.9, 11.3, 11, 11.6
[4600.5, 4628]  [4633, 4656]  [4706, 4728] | 0.9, 11.6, 11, 11.4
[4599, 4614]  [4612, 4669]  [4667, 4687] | 0.4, 11.6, 11.3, 11.1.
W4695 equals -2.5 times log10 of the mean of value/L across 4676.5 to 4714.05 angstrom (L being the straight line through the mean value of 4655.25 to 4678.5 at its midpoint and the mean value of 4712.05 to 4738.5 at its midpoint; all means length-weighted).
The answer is 0.02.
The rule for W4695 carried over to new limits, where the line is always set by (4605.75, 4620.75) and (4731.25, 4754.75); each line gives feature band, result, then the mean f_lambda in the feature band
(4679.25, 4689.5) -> 0.032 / 11.3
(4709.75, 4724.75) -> -0.010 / 11.6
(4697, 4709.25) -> 0.121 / 10.3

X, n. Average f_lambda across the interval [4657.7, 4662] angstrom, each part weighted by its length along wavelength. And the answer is 11.8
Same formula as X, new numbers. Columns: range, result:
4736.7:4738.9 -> 10.4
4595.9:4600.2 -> 11.4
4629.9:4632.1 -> 11.2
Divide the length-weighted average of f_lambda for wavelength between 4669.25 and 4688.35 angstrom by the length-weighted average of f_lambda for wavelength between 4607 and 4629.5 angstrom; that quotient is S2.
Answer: 0.9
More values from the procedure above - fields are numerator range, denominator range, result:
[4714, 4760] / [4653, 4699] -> 1.02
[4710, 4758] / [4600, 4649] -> 1.00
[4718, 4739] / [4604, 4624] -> 0.95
